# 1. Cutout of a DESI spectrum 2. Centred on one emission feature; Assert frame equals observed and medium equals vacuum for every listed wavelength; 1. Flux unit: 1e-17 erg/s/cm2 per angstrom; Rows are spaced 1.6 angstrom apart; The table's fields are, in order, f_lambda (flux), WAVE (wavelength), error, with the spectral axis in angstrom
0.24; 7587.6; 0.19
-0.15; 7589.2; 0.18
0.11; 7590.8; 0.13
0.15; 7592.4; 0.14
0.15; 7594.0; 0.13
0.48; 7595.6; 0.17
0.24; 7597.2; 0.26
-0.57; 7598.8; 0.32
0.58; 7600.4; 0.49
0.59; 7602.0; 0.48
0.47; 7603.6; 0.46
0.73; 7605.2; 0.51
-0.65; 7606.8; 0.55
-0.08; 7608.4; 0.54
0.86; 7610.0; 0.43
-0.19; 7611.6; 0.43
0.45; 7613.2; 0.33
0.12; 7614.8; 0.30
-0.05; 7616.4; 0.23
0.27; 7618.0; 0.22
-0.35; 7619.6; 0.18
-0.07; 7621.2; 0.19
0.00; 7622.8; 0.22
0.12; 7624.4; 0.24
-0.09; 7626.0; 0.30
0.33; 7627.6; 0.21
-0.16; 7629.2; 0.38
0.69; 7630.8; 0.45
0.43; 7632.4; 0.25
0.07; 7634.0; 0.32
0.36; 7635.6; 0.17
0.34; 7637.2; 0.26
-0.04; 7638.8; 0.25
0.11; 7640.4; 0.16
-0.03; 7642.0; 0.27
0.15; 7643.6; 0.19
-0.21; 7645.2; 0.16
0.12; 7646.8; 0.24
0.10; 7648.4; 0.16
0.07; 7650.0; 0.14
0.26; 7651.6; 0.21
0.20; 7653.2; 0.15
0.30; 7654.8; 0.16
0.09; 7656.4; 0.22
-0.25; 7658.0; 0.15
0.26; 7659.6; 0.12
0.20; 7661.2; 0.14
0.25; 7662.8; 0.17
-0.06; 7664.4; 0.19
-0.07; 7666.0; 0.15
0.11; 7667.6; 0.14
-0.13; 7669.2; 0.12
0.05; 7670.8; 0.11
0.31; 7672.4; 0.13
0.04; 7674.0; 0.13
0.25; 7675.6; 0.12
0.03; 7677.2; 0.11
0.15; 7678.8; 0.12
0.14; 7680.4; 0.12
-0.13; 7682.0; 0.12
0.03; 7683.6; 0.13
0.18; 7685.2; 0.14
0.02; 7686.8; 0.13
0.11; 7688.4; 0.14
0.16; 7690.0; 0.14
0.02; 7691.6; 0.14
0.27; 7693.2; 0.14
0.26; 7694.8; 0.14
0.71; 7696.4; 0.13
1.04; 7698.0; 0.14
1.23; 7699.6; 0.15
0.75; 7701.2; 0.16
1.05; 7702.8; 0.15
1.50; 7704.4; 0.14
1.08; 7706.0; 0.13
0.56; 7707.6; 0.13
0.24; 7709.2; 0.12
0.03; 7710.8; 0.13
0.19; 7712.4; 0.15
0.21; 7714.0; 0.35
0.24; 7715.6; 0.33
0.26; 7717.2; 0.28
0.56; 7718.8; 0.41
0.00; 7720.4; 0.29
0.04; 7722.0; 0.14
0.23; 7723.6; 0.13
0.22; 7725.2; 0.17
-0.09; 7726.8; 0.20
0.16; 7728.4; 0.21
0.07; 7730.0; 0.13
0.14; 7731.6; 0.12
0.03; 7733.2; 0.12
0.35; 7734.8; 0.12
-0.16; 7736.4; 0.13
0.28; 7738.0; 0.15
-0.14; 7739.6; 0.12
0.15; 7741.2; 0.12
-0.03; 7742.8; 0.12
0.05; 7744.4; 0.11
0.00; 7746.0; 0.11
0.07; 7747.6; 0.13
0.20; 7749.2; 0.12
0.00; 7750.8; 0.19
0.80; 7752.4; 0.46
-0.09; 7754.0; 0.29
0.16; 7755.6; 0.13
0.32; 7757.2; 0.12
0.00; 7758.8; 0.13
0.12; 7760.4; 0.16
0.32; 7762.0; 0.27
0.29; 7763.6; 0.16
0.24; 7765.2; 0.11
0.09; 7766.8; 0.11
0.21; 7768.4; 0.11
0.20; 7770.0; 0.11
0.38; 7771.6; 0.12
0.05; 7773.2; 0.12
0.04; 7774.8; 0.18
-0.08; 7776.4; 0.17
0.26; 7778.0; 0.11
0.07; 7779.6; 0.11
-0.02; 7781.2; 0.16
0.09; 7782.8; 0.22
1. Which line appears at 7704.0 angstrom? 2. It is [O II] 3727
